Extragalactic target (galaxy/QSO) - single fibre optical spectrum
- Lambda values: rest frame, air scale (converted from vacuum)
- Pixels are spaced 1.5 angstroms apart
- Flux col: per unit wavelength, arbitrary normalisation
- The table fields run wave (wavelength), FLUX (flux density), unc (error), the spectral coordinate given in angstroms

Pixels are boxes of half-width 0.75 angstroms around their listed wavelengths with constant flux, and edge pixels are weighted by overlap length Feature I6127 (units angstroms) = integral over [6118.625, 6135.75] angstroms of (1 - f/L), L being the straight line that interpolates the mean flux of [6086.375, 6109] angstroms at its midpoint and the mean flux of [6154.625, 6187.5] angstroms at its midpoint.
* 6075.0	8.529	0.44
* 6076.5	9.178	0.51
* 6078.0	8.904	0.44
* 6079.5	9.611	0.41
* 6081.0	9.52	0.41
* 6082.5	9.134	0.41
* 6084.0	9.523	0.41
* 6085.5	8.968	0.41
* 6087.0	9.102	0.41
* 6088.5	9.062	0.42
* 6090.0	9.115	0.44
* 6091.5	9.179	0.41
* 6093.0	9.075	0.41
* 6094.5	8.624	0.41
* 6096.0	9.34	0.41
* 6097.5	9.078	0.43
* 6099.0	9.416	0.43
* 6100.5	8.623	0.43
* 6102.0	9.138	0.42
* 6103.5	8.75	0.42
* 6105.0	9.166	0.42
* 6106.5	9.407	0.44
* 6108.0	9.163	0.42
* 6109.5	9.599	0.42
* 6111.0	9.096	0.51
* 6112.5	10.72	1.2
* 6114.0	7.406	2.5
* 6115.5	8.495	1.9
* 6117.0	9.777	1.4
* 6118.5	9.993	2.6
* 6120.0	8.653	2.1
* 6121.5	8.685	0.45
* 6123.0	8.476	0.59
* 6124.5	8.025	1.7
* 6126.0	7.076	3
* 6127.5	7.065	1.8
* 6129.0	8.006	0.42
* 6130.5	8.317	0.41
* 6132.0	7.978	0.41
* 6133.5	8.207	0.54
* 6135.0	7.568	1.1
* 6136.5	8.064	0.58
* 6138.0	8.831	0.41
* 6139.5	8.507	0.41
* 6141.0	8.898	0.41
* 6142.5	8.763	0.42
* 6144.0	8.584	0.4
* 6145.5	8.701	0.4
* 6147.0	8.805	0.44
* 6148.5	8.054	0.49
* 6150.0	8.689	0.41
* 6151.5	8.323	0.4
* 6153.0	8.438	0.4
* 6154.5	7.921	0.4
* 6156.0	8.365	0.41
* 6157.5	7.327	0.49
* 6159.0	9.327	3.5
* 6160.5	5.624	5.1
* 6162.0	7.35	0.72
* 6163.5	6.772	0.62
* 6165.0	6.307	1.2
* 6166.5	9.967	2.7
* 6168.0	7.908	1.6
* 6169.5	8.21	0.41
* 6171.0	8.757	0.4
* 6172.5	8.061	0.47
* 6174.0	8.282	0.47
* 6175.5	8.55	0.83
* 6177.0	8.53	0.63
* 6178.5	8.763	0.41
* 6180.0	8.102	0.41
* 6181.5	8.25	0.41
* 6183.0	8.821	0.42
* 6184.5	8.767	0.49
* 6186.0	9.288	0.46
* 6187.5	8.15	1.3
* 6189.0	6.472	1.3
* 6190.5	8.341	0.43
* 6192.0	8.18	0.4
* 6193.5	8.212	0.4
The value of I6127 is 1.3 angstroms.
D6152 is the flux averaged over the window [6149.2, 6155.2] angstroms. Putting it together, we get 8.34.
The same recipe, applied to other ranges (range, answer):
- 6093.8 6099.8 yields 9.11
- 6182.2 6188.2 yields 8.76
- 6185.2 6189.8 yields 7.98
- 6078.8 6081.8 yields 9.56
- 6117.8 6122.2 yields 9.11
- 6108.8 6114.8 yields 9.2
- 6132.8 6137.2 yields 7.94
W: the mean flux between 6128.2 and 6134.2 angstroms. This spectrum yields 8.12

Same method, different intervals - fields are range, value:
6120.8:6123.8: 8.57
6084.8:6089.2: 9.04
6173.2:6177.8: 8.45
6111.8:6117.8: 9.09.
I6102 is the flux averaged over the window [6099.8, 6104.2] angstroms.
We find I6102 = 8.84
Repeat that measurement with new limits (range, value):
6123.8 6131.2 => 7.69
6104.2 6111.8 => 9.29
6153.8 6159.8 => 8.22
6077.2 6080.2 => 9.25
